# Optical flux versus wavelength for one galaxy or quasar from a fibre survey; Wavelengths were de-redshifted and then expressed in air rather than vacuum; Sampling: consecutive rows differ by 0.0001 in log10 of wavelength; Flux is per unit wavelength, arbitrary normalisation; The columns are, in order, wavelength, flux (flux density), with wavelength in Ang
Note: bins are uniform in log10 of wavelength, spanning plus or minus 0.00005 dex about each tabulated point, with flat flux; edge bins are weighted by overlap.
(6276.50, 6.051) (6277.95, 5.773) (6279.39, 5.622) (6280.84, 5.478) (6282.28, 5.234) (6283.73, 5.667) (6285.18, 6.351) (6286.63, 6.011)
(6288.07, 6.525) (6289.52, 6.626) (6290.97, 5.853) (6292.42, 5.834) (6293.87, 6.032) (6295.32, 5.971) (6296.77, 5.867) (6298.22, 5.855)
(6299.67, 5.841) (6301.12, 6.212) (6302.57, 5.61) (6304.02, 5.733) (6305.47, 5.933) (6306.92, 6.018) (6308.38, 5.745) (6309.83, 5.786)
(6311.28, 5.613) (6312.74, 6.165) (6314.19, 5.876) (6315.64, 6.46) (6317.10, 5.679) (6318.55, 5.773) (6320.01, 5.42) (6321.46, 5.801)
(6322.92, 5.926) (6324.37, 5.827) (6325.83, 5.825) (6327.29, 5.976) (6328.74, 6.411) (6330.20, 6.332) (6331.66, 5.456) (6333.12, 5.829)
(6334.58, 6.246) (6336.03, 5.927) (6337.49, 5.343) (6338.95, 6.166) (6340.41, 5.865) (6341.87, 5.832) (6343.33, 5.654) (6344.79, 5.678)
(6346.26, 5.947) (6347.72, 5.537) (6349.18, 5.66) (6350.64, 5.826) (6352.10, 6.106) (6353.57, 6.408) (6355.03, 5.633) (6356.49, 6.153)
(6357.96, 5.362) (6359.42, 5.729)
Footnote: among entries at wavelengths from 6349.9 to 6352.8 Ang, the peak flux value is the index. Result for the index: 6.106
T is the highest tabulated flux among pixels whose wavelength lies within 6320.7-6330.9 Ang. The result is 6.411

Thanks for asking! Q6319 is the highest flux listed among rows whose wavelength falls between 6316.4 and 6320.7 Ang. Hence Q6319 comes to 5.773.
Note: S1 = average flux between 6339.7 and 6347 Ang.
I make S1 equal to 5.79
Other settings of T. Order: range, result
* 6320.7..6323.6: 5.926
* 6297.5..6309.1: 6.212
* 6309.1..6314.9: 6.165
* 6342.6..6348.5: 5.947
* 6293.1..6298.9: 6.032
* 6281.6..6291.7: 6.626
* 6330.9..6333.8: 5.829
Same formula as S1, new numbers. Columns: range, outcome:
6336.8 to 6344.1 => 5.77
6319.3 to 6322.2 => 5.61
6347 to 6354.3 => 5.91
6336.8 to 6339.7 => 5.76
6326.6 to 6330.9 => 6.25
